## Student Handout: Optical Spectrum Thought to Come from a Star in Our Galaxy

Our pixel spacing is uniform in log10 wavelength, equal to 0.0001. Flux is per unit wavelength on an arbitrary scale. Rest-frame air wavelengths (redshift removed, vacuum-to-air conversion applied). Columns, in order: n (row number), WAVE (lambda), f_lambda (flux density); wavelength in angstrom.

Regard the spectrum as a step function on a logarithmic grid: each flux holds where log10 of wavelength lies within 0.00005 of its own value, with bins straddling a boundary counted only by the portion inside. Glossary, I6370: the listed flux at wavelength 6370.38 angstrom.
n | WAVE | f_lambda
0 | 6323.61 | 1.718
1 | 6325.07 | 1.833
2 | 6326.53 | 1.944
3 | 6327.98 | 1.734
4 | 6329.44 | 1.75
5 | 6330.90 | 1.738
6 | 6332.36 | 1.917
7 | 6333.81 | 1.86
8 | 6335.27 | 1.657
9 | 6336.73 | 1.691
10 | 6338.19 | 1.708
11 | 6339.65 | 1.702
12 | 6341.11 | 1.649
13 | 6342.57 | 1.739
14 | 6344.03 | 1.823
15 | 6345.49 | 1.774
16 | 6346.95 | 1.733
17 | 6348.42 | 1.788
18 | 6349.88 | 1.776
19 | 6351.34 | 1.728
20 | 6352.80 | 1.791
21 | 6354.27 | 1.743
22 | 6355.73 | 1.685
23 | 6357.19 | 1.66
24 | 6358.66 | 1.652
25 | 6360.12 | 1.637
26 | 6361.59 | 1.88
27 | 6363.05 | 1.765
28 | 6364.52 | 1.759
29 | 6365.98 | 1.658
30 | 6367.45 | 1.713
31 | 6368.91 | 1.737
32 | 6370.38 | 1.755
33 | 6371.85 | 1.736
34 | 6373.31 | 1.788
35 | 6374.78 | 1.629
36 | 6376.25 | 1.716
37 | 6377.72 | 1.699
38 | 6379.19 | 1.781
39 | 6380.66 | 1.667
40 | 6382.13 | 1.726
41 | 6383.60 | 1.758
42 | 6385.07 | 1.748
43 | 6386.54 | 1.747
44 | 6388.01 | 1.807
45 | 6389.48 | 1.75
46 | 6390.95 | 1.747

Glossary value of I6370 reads 1.755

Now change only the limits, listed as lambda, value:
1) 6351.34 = 1.728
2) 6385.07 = 1.748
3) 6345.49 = 1.774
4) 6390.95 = 1.747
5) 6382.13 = 1.726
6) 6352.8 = 1.791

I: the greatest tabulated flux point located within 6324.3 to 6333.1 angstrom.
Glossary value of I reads 1.944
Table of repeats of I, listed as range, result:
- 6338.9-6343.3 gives 1.739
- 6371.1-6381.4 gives 1.788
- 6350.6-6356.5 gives 1.791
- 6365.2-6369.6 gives 1.737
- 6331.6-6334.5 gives 1.917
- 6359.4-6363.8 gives 1.88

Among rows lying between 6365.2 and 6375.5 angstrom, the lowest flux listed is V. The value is 1.629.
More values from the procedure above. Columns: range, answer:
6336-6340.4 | 1.691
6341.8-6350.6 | 1.733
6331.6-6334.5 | 1.86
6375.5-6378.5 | 1.699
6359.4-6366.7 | 1.637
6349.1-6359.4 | 1.652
